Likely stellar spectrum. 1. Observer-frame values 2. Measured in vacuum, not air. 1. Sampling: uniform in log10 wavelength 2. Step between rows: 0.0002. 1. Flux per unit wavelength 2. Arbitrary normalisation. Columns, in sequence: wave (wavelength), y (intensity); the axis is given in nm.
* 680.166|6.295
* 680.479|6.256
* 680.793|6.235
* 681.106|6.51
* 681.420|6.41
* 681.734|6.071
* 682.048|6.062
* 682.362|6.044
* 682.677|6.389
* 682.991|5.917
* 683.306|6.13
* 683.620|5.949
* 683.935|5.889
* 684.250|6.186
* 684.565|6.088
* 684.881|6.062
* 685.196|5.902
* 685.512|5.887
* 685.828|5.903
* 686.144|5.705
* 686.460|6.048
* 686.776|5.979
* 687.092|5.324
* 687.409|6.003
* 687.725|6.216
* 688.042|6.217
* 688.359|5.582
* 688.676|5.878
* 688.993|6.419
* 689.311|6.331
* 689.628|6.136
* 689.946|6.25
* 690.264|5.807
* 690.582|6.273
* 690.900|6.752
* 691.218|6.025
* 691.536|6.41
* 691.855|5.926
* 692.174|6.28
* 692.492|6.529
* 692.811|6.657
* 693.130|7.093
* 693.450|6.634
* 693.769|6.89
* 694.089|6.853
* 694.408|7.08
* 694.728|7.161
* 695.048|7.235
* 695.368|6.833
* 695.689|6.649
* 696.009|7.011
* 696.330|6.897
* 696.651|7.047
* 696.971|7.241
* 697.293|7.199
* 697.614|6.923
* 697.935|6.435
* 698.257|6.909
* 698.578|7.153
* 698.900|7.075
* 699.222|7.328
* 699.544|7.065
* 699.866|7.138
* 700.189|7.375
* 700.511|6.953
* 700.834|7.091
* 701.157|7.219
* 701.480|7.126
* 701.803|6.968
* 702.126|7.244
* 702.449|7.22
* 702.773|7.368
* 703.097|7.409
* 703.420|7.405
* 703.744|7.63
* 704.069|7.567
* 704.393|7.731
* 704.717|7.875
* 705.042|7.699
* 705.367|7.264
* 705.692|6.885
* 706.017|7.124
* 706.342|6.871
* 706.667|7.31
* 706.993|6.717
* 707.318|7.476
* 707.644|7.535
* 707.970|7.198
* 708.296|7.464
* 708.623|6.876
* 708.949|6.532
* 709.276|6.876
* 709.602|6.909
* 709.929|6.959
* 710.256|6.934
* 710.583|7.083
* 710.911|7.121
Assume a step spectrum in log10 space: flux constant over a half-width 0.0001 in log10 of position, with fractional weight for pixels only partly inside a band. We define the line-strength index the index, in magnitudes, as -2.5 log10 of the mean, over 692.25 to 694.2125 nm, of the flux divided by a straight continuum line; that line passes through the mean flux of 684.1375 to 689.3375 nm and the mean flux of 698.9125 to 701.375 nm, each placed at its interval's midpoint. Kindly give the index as -0.03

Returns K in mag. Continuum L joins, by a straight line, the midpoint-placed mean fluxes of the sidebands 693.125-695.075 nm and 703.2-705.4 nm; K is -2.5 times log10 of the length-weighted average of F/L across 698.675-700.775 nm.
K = 0.03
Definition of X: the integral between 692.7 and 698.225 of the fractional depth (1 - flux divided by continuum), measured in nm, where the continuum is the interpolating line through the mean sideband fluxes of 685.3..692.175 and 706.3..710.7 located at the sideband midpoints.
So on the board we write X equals -0.46 nm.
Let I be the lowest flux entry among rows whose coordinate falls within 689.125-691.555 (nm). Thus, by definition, 5.807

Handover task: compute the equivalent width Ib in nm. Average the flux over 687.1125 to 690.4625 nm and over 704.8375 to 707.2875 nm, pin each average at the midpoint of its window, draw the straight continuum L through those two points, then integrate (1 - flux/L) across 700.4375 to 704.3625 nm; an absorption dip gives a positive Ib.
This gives -0.21 nm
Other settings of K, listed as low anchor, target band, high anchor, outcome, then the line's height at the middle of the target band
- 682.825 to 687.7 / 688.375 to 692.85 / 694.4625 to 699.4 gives 0.034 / 6.43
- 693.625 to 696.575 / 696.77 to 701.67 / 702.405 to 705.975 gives 0.015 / 7.18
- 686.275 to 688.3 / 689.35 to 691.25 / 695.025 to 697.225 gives 0.012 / 6.3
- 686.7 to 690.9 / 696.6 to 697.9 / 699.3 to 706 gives -0.035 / 6.82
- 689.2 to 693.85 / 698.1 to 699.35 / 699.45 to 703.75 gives -0.020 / 6.98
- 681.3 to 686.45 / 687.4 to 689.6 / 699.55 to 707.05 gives 0.040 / 6.33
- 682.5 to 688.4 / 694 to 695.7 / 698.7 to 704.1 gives -0.045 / 6.72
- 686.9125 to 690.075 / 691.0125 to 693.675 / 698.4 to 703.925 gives -0.011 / 6.39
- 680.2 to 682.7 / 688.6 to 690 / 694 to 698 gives 0.071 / 6.64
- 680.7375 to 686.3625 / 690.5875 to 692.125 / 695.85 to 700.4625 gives 0.054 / 6.6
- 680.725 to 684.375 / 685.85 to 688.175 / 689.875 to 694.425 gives 0.068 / 6.3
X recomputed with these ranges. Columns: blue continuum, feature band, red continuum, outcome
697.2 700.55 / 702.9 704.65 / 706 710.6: -0.13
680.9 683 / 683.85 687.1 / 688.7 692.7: 0.16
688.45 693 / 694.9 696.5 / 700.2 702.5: -0.06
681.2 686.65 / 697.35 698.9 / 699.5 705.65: 0.03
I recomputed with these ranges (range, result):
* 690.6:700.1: 5.926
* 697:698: 6.435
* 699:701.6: 6.953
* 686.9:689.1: 5.324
